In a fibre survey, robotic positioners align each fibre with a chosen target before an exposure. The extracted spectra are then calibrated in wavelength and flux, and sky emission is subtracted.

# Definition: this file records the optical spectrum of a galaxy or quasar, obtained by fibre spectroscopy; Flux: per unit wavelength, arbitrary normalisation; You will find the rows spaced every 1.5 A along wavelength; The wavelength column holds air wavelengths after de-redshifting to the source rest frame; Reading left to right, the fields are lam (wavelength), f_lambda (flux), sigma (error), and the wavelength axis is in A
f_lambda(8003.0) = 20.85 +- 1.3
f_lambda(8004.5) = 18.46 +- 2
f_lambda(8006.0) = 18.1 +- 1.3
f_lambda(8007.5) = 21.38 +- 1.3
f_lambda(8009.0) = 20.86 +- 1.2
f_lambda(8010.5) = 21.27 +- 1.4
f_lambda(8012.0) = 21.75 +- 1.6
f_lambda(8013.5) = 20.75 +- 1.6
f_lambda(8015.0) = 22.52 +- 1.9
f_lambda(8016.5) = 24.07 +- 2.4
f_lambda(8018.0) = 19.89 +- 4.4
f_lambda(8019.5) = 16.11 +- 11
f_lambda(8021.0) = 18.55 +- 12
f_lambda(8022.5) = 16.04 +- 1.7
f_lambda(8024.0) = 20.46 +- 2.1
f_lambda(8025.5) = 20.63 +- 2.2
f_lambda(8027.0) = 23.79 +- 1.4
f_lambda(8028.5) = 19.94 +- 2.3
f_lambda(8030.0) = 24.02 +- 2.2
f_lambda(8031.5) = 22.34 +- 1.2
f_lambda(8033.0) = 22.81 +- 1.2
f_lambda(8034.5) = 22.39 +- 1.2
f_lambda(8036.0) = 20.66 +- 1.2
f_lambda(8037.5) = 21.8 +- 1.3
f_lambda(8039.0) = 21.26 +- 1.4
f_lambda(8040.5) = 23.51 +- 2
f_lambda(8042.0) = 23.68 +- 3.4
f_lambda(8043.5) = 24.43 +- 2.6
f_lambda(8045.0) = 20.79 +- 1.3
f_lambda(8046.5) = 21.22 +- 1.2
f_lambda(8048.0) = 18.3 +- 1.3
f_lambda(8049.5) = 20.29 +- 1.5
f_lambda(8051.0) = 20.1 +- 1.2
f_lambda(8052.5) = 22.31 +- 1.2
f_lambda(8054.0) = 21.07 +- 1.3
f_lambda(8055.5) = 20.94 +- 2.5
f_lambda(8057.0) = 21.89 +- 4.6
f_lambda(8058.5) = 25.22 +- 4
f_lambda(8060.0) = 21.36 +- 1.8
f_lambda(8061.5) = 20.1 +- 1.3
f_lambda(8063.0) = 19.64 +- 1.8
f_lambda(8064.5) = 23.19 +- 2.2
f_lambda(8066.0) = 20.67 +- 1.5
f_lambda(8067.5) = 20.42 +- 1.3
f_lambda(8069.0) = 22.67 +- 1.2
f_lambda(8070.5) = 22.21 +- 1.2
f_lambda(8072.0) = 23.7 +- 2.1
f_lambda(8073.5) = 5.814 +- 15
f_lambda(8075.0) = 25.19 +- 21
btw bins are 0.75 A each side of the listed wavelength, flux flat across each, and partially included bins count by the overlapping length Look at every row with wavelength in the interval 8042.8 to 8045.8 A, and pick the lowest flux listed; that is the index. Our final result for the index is 20.79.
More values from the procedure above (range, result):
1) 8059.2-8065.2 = 19.64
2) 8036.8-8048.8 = 18.3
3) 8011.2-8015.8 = 20.75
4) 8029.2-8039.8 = 20.66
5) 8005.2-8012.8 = 18.1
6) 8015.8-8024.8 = 16.04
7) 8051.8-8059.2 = 20.94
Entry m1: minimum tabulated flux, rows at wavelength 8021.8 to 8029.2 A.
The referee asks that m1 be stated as 16.04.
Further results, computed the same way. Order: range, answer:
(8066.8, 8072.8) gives 20.42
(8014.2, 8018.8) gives 19.89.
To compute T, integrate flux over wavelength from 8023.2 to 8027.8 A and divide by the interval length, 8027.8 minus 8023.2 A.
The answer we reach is 21.5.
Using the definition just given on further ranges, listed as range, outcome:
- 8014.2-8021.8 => 20.2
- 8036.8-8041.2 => 22.2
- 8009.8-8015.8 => 21.6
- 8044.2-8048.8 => 20.2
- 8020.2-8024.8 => 18.4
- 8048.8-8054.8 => 20.9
